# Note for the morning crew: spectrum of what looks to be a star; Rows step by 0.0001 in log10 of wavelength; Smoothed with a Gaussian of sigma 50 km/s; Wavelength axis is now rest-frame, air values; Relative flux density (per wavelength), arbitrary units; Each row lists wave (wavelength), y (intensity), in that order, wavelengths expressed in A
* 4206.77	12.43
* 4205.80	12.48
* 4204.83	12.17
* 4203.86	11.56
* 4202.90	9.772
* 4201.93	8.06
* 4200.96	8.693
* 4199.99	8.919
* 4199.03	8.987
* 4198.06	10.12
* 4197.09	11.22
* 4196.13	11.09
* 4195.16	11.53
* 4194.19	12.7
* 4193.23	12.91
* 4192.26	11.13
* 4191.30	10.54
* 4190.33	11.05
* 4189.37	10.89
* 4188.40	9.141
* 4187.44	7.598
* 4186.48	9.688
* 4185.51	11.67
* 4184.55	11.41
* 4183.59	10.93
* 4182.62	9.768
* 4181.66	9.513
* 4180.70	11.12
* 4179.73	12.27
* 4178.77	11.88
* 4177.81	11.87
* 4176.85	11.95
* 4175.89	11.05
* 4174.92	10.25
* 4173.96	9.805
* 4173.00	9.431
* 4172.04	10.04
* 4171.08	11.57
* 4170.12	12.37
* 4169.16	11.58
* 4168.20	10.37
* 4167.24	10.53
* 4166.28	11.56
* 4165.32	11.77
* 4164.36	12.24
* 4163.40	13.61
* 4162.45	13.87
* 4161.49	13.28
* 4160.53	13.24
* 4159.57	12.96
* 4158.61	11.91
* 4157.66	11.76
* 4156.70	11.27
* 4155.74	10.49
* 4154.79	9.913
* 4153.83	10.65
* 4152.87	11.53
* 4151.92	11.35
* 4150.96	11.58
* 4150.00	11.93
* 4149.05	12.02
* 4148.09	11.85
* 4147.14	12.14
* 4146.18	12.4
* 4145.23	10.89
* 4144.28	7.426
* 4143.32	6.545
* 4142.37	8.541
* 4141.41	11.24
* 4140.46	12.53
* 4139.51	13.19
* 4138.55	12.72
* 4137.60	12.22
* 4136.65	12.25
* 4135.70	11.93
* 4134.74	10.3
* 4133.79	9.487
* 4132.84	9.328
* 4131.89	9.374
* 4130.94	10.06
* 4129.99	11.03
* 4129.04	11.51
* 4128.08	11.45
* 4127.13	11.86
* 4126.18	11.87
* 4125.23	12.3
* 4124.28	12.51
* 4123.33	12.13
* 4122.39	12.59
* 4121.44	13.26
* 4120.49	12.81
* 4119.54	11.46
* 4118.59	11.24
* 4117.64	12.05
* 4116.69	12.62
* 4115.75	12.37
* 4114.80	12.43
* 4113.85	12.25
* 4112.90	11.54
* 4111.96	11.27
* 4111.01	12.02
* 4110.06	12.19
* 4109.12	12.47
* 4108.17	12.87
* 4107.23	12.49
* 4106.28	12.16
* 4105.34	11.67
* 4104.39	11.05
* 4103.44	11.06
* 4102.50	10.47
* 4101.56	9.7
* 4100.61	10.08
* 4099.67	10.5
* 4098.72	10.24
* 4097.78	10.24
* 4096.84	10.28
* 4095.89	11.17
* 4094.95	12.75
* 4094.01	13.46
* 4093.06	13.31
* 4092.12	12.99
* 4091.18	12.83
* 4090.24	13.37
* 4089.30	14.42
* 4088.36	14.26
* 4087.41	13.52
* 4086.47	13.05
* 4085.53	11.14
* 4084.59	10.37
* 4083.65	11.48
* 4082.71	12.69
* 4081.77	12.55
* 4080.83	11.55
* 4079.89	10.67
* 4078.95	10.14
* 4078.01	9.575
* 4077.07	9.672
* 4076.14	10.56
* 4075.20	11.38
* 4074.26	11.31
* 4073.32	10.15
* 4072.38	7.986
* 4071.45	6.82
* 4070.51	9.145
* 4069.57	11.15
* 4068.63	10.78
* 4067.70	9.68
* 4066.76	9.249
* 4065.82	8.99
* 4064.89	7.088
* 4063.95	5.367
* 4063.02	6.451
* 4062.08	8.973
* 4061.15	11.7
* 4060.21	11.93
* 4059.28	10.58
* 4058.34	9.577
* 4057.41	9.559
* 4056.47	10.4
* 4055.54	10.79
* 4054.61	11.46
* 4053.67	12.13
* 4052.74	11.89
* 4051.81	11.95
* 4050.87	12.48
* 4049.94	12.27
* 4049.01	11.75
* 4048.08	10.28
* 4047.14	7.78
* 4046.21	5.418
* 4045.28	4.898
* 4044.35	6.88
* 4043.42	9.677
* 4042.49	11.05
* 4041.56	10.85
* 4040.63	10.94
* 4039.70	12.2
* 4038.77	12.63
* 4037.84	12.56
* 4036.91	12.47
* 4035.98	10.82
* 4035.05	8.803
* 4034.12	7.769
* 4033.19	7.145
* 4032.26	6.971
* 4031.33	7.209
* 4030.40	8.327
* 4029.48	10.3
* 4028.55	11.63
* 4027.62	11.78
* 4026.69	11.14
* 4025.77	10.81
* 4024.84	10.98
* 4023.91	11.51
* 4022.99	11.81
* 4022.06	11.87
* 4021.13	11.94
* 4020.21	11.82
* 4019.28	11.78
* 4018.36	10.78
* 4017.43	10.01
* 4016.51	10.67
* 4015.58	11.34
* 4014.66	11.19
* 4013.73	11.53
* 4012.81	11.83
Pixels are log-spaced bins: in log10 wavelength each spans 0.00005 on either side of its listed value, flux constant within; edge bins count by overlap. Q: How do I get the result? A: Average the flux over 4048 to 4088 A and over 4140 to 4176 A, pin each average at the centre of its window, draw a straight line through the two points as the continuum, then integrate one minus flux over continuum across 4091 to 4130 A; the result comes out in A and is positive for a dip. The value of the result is -3.5 A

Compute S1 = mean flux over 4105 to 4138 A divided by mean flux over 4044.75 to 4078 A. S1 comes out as 1.2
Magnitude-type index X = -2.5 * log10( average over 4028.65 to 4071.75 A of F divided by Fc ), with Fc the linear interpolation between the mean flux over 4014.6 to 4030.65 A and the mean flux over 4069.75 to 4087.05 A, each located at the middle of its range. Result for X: 0.12 mag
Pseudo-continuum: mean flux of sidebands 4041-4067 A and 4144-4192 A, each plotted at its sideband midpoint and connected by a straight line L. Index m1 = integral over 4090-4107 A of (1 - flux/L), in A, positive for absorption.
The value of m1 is -2.0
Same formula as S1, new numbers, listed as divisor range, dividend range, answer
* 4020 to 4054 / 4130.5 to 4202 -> 1.07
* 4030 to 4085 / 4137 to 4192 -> 1.12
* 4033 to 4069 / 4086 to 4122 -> 1.21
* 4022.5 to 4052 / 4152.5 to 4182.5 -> 1.14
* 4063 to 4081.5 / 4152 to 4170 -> 1.24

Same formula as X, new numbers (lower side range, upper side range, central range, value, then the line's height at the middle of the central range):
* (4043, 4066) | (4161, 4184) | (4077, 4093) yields -0.20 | 10.1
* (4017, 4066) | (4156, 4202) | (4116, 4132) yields -0.11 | 10.7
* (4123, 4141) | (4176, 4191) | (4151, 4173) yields -0.06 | 11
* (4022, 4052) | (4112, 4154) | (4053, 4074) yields 0.10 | 10.5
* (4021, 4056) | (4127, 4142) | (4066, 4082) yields 0.06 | 10.7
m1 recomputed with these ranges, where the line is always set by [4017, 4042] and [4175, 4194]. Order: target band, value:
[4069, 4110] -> -2.5 A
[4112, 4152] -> -2.4 A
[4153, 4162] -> -0.7 A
